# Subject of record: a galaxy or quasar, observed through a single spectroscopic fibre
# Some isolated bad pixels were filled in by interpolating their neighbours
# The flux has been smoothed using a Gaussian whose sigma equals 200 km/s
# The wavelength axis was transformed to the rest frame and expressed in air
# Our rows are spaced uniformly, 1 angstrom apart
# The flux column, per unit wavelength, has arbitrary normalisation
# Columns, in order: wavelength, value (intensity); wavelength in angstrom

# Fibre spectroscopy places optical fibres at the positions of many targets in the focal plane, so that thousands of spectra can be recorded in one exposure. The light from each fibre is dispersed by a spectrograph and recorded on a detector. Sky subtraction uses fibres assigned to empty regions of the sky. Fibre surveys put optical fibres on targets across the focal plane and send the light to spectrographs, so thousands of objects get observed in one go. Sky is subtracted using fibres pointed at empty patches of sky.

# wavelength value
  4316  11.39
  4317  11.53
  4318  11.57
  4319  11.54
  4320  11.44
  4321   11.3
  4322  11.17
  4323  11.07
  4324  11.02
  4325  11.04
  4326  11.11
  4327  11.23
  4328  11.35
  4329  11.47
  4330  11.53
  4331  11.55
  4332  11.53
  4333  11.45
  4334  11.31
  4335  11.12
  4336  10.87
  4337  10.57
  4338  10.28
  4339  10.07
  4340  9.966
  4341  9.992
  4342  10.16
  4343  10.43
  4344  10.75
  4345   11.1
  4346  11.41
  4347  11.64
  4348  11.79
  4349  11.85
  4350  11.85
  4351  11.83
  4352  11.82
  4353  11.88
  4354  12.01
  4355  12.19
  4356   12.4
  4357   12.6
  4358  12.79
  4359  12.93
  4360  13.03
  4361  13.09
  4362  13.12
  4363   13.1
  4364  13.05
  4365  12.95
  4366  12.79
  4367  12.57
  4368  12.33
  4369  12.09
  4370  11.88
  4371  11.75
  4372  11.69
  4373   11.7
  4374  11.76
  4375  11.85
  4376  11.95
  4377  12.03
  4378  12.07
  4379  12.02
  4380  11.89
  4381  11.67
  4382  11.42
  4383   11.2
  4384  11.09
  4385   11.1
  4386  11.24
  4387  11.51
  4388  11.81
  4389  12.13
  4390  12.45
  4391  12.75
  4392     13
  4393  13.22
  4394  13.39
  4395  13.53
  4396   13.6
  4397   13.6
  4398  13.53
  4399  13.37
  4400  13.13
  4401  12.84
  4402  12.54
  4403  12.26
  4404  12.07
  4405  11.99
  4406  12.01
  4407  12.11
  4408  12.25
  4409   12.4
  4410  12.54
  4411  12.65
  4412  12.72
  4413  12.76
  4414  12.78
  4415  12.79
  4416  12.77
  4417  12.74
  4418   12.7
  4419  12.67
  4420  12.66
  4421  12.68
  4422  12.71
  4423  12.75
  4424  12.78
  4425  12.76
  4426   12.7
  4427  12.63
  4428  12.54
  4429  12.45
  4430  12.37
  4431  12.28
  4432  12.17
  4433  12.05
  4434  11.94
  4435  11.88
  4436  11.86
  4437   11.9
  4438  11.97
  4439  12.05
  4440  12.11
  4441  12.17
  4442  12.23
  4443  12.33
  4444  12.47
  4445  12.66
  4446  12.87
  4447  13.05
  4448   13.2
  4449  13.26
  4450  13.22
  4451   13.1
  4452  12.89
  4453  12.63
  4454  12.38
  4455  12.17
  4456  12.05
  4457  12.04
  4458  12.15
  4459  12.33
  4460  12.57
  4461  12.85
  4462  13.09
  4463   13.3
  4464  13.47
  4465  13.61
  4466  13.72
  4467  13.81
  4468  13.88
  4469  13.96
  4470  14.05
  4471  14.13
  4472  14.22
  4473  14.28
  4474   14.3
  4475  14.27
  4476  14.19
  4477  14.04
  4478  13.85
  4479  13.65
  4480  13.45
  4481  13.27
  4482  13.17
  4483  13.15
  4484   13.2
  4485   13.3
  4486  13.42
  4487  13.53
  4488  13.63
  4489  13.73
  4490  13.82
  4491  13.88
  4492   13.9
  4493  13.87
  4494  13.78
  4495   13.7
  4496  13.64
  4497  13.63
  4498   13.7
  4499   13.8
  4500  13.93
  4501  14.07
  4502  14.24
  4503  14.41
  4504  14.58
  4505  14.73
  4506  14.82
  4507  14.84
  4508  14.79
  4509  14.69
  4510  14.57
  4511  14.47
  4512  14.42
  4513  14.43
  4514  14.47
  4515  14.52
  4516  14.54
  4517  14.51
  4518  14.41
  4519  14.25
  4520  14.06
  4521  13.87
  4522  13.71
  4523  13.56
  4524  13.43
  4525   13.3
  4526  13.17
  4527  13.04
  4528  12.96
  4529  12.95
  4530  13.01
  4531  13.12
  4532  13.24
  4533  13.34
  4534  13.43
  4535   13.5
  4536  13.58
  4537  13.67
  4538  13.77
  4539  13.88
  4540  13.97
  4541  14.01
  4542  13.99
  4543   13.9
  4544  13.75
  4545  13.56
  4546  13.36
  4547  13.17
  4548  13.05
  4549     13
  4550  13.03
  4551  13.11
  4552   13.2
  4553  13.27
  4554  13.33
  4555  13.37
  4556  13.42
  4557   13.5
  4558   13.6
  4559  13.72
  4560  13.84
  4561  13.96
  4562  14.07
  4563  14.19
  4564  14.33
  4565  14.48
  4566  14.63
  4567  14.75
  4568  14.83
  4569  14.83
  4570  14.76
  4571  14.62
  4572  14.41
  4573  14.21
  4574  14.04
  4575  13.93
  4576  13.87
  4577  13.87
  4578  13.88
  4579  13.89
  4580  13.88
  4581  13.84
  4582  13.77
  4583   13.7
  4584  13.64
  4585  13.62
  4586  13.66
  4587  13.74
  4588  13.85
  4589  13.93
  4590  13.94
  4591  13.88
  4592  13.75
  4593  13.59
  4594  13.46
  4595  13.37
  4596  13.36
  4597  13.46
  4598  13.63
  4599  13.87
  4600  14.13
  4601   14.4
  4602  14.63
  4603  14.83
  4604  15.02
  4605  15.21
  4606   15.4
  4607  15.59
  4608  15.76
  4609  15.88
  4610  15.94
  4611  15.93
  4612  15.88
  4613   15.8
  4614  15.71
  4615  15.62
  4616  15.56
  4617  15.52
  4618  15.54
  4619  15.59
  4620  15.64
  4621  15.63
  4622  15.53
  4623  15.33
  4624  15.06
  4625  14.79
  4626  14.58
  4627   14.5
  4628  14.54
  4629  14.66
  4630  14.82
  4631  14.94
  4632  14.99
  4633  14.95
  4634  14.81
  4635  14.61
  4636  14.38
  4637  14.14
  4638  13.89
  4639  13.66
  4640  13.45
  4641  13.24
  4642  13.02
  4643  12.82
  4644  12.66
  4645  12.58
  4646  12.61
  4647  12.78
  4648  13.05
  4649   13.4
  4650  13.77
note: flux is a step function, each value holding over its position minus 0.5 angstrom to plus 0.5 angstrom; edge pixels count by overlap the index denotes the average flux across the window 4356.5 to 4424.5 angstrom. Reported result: 12.5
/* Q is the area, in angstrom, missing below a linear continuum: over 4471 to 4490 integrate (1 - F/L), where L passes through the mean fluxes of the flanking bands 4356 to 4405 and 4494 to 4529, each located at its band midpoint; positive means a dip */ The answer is -0.1 angstrom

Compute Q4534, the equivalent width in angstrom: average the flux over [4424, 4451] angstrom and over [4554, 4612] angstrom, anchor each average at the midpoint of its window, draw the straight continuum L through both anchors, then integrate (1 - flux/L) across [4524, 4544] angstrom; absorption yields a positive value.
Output 0.22 angstrom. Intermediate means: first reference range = 12.4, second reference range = 14.2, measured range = 13.5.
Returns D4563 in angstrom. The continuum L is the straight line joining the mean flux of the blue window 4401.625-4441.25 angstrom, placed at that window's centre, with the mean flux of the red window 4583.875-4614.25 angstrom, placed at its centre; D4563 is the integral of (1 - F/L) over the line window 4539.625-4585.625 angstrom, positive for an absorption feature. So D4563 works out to 0.7 angstrom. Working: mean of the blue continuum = 12.4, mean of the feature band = 13.9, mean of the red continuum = 14.5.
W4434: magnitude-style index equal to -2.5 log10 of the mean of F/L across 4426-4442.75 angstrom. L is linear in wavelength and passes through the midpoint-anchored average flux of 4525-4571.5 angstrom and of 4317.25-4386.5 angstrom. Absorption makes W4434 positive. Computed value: 0.028 mag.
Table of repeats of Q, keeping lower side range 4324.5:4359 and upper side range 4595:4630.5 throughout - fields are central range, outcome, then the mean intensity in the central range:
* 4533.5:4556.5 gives 1.0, 13.5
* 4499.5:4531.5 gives -0.8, 14.1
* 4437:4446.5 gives 0.3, 12.3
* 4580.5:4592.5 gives 0.7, 13.8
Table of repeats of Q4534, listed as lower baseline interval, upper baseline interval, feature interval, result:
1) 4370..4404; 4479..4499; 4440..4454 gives 0.32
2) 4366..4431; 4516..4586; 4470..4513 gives -2.47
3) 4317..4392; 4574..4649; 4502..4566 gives -1.32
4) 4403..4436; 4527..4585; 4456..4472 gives -0.46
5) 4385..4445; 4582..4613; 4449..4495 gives -1.11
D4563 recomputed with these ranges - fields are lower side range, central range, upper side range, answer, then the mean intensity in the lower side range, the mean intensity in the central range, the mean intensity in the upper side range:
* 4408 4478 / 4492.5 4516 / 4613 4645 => -1.5 angstrom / 12.8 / 14.3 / 14.6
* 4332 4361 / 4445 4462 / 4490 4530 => 0.6 angstrom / 11.5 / 12.7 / 14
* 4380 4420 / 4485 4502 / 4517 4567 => -0.7 angstrom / 12.5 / 13.8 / 13.6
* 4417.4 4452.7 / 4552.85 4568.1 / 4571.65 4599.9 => -0.4 angstrom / 12.5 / 13.9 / 13.8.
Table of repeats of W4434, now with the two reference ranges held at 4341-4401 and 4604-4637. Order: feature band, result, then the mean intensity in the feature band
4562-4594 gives 0.050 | 14.1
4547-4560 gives 0.087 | 13.3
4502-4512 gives -0.059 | 14.6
